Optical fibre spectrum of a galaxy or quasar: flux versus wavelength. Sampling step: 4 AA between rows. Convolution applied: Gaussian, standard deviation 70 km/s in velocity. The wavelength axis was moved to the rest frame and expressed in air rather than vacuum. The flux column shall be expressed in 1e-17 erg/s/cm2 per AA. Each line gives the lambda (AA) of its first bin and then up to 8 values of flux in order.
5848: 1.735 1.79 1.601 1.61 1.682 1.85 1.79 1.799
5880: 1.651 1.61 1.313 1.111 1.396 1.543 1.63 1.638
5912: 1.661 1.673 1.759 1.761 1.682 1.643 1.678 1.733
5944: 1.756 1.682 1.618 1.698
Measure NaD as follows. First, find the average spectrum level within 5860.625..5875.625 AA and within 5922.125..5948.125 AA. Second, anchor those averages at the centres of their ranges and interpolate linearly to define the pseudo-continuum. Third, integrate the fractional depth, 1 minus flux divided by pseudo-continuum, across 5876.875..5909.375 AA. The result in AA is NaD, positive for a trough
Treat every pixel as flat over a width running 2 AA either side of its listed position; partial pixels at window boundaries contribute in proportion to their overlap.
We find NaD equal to 4.6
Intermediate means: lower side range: 1.76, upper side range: 1.71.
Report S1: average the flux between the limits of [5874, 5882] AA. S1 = 1.73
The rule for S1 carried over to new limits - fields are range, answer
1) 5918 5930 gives 1.73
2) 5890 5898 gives 1.25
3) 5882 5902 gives 1.39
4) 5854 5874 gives 1.71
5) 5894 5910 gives 1.55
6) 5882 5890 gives 1.46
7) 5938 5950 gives 1.72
